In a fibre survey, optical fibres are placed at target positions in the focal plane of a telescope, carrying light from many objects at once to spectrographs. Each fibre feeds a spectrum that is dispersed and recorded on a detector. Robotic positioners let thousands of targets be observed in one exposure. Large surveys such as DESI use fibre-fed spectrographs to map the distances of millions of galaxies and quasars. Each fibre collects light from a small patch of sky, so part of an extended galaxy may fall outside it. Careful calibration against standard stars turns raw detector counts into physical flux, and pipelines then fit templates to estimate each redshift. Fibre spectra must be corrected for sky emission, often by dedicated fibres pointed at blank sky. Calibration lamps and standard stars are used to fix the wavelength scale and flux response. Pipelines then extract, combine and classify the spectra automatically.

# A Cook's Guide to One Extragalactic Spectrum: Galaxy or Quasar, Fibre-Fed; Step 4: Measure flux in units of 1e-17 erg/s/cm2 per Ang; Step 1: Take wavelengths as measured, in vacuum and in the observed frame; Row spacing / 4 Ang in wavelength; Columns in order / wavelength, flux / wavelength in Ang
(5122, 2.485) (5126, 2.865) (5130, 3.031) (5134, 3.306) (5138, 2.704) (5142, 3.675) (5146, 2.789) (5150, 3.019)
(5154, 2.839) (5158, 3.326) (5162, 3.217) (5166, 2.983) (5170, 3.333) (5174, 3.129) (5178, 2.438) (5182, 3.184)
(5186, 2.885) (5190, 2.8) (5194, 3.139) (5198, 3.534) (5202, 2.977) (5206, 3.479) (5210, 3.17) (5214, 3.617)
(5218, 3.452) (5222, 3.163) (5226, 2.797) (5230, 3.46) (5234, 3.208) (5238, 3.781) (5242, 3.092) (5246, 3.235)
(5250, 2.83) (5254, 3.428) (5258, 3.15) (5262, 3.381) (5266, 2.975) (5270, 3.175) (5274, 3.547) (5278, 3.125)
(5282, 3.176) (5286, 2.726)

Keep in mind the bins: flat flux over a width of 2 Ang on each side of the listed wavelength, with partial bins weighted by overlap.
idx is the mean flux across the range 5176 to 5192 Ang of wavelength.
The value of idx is 2.83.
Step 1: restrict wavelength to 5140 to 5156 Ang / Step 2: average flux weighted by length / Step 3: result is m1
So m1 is 3.08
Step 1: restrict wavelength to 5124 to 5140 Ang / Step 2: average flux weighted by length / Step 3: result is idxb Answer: 2.98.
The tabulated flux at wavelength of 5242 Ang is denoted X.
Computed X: 3.092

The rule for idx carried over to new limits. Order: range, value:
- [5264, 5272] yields 3.08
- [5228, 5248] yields 3.36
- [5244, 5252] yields 3.03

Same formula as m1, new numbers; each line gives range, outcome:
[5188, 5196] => 2.97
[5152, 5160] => 3.08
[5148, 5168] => 3.08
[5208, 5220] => 3.41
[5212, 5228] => 3.26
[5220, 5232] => 3.14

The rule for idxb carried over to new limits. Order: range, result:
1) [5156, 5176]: 3.2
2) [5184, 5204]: 3.07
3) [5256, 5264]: 3.27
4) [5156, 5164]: 3.27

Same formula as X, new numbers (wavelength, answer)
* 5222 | 3.163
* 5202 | 2.977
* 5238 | 3.781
